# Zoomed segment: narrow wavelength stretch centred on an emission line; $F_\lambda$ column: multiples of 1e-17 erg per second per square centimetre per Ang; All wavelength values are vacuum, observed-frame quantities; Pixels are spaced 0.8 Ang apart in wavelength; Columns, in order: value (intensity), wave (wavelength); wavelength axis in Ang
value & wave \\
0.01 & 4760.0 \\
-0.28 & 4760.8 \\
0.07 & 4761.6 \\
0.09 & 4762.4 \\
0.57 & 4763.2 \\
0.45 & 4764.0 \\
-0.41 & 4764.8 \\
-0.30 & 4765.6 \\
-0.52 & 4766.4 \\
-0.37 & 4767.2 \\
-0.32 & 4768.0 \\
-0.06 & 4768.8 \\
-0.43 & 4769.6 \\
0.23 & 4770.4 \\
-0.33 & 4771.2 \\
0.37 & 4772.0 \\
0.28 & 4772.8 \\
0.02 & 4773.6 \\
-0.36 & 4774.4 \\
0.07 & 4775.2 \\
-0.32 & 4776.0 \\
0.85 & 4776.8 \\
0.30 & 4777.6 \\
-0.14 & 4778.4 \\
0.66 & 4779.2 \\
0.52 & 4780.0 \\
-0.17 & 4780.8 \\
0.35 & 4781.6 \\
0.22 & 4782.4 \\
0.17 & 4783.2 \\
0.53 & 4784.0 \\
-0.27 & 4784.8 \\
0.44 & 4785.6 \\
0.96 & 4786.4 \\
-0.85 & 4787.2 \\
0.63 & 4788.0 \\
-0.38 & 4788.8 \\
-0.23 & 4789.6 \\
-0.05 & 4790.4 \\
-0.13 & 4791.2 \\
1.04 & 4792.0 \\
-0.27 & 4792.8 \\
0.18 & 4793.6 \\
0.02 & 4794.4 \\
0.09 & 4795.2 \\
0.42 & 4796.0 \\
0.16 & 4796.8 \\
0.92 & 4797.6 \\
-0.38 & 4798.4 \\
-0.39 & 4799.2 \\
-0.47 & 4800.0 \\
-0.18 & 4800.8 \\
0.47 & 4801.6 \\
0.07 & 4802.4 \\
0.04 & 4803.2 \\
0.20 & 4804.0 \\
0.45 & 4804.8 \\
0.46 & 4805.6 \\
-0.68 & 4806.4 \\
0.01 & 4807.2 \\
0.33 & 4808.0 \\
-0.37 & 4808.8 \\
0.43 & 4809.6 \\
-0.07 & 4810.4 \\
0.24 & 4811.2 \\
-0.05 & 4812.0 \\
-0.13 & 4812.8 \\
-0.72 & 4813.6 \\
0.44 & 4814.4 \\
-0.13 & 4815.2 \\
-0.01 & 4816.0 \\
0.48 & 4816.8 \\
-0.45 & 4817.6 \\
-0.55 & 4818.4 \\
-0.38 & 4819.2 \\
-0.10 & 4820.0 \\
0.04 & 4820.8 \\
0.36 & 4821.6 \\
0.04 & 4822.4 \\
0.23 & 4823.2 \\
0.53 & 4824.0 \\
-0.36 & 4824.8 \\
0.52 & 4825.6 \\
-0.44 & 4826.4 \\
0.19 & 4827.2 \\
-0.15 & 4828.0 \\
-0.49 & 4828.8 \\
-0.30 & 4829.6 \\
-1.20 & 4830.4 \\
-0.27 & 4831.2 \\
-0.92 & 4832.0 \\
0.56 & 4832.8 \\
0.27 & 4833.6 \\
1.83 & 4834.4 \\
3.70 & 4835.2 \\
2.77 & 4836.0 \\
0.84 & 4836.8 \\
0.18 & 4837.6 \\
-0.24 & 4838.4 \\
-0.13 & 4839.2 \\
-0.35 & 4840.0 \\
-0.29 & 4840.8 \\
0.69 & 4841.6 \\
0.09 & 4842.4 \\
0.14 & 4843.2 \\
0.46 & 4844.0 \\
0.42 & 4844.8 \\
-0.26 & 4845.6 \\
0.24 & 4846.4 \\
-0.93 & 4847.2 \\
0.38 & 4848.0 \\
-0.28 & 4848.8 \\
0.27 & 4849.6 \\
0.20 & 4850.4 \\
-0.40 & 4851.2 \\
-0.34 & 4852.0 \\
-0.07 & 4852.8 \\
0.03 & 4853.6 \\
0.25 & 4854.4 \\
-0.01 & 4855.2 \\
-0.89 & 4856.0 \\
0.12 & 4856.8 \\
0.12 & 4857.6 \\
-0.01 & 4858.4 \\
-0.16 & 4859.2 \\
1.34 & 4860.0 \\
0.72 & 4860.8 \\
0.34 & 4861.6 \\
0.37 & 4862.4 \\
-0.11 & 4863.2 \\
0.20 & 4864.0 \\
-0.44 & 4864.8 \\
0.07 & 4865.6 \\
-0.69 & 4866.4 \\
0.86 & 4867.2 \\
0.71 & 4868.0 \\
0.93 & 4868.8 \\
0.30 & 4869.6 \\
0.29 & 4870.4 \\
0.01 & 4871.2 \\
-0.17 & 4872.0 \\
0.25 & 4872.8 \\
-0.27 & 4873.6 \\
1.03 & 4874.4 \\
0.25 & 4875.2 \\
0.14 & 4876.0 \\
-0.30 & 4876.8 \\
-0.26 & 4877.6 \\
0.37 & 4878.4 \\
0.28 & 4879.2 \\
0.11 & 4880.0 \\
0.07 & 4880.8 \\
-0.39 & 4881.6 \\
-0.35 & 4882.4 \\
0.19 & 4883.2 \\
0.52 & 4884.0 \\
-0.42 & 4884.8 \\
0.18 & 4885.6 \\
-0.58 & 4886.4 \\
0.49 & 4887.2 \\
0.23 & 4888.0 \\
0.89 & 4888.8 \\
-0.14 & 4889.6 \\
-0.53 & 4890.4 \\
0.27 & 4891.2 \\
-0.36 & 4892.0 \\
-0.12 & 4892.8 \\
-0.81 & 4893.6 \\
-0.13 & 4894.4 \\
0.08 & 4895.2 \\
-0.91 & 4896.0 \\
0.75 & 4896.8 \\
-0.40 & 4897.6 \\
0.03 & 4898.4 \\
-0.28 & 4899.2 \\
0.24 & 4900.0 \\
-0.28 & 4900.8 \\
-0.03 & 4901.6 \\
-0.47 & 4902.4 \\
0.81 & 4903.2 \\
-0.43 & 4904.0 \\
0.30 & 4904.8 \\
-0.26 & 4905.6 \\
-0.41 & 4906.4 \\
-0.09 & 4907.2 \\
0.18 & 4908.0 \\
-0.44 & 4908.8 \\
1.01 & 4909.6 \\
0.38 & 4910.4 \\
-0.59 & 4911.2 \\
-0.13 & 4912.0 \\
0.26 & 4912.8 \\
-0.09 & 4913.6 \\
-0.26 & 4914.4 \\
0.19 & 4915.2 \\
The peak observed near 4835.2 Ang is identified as Hgamma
